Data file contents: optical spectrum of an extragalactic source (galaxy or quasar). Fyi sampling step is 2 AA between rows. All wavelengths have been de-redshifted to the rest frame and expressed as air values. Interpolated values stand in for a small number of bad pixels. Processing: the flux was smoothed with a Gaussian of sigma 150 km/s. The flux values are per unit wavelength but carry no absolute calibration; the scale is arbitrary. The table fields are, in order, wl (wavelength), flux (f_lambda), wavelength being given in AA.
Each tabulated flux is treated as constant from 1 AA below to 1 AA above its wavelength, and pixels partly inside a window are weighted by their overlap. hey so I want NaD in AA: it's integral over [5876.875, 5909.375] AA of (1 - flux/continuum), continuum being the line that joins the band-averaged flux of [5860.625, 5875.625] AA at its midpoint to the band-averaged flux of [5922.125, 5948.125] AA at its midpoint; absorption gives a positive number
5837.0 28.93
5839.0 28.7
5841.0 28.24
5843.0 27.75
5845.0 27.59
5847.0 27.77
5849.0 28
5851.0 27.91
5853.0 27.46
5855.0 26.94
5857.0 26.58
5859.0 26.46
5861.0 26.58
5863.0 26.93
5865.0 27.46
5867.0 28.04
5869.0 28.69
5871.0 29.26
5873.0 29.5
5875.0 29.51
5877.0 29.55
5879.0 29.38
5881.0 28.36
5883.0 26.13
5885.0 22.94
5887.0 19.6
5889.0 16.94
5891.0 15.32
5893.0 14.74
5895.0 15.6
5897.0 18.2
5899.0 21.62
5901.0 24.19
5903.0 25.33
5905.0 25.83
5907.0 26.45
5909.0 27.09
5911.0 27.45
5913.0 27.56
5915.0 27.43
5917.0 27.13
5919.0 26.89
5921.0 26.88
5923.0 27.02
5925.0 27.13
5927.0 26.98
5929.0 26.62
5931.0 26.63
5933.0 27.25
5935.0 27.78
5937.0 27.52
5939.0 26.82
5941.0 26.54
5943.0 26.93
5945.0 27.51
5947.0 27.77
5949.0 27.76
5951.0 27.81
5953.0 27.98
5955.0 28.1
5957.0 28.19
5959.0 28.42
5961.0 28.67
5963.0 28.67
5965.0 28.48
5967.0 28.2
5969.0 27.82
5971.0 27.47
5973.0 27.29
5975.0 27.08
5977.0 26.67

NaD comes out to 6.2 AA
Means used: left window 28.3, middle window 22.5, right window 27.1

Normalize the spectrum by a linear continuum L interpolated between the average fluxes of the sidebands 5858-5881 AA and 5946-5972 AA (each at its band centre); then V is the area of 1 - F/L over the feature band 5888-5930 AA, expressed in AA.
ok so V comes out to 6.4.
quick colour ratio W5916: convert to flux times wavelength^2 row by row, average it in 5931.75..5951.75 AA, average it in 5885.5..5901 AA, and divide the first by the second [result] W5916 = 1.54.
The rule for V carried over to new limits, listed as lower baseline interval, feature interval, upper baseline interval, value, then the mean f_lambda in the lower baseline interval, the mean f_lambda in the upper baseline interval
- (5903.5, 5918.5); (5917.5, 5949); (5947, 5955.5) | 0.40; 26.9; 27.9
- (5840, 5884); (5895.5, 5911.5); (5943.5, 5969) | 2.20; 27.9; 28.1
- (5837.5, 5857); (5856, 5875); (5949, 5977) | 0.00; 27.8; 28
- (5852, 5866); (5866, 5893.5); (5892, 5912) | -0.06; 26.9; 22.6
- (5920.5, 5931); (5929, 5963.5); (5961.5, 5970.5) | -0.03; 26.9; 28.3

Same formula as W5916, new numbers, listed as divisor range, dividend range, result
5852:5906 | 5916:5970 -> 1.14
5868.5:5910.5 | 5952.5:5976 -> 1.20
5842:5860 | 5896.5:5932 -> 0.97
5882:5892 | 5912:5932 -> 1.36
